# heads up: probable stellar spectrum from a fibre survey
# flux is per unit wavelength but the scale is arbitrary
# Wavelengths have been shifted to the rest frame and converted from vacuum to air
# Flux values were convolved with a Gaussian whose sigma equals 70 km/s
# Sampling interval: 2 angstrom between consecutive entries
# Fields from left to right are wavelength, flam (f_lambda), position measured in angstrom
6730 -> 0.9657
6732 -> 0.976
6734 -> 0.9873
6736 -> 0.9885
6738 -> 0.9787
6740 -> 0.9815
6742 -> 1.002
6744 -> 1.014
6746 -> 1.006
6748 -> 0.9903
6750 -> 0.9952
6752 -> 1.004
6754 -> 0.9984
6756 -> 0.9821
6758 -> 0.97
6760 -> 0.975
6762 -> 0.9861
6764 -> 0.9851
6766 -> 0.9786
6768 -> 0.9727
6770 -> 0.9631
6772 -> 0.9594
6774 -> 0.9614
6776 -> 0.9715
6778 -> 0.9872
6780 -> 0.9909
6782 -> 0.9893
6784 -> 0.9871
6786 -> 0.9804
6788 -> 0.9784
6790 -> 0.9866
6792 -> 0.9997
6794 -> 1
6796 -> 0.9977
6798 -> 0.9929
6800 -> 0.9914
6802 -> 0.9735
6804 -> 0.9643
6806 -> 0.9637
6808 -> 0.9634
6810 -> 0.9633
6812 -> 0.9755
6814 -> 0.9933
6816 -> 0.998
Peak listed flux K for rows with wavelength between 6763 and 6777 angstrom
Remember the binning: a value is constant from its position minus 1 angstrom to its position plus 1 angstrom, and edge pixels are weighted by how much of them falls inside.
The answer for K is 0.9851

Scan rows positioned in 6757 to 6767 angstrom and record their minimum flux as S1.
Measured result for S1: 0.97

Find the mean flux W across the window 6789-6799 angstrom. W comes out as 0.995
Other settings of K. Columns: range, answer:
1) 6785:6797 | 1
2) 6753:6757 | 0.9984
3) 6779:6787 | 0.9909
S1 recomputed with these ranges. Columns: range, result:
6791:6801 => 0.9914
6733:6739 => 0.9787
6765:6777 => 0.9594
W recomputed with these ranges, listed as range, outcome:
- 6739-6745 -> 0.999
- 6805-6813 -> 0.966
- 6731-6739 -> 0.983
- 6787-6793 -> 0.988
